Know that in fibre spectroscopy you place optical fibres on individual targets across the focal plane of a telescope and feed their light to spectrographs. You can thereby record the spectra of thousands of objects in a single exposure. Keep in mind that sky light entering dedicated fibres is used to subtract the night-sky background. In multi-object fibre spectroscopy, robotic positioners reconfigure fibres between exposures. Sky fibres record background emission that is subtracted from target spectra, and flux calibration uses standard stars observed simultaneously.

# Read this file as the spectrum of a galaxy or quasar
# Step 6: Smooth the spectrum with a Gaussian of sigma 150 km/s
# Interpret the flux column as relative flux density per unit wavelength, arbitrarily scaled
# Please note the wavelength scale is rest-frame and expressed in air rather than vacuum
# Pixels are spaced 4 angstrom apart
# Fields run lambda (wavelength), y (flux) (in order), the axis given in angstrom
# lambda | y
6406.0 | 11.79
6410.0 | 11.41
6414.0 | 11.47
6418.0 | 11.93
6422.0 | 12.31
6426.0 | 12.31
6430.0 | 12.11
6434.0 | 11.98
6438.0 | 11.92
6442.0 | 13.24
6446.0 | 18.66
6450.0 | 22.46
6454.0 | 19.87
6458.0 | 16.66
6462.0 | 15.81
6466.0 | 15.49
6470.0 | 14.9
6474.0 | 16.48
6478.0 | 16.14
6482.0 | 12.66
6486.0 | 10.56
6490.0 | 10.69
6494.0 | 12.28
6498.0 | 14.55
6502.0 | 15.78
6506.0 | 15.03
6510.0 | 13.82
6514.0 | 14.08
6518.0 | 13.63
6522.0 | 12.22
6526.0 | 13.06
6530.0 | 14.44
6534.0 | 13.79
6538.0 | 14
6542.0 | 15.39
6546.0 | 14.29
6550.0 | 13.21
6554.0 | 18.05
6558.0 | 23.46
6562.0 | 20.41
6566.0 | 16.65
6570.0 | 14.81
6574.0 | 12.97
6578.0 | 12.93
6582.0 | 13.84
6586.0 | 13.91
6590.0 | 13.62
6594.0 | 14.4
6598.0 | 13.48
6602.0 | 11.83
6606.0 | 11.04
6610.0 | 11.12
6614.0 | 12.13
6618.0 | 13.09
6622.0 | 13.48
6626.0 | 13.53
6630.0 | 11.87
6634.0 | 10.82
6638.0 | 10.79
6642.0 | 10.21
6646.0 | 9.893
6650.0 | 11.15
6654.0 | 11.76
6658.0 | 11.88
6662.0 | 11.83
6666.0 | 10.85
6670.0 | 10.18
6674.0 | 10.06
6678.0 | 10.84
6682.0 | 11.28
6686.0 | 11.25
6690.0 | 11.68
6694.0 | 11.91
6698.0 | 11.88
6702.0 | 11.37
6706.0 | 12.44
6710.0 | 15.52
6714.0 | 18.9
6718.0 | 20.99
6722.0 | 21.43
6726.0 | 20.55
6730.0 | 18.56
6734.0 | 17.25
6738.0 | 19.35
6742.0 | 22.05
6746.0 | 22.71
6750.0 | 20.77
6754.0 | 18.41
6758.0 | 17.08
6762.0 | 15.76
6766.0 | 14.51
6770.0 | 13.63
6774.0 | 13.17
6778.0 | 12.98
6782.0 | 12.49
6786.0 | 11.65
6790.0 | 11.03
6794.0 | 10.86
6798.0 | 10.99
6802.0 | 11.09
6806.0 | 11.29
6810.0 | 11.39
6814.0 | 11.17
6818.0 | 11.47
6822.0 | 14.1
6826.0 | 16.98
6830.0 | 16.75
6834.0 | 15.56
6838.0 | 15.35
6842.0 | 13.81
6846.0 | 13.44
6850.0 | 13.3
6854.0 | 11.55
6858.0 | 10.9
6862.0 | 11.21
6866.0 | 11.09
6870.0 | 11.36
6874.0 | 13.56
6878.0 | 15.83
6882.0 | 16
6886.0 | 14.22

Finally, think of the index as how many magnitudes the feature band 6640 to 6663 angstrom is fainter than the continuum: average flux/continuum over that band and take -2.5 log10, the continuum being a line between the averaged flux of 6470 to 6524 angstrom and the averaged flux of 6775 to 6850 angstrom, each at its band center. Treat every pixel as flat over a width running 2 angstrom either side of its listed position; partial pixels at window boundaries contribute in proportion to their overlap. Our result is 0.20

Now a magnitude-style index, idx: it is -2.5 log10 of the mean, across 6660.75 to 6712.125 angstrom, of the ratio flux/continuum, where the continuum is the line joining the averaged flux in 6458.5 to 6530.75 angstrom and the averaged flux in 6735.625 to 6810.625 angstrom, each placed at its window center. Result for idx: 0.25 mag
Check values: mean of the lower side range 14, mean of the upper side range 14.9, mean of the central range 11.6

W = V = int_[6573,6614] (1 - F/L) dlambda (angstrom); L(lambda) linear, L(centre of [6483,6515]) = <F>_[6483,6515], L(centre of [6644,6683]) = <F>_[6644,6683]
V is -3.1 angstrom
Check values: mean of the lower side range 13.3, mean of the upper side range 11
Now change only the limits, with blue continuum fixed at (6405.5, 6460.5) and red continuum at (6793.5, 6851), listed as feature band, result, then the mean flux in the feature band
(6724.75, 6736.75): -4.7 angstrom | 18.7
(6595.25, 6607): 1.2 angstrom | 12.4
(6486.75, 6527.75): 1.8 angstrom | 13.4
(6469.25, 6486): -0.5 angstrom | 14.5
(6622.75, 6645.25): 3.7 angstrom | 11.5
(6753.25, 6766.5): -3.1 angstrom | 16.5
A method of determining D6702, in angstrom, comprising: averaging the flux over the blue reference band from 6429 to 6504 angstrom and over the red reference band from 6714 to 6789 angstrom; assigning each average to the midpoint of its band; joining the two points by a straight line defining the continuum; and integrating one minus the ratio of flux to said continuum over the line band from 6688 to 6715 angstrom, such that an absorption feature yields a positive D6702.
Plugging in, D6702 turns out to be 6.0 angstrom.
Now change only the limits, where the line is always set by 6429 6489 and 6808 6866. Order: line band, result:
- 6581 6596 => 0.6 angstrom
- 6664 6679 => 3.9 angstrom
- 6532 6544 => 0.4 angstrom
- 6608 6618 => 1.7 angstrom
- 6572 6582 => 1.0 angstrom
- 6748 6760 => -4.4 angstrom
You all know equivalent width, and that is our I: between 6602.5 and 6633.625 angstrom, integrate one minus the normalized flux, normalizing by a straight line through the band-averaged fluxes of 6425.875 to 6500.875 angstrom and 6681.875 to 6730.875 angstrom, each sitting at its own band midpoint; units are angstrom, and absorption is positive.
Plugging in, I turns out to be 5.92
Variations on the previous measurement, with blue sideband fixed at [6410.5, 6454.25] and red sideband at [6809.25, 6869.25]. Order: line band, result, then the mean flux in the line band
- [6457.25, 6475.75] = -2.4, 15.8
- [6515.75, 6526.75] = 0.7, 13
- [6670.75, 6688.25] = 3.5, 10.8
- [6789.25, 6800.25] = 1.9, 11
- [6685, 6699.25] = 1.9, 11.7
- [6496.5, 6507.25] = -1.0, 15.2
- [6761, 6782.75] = -0.6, 13.7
